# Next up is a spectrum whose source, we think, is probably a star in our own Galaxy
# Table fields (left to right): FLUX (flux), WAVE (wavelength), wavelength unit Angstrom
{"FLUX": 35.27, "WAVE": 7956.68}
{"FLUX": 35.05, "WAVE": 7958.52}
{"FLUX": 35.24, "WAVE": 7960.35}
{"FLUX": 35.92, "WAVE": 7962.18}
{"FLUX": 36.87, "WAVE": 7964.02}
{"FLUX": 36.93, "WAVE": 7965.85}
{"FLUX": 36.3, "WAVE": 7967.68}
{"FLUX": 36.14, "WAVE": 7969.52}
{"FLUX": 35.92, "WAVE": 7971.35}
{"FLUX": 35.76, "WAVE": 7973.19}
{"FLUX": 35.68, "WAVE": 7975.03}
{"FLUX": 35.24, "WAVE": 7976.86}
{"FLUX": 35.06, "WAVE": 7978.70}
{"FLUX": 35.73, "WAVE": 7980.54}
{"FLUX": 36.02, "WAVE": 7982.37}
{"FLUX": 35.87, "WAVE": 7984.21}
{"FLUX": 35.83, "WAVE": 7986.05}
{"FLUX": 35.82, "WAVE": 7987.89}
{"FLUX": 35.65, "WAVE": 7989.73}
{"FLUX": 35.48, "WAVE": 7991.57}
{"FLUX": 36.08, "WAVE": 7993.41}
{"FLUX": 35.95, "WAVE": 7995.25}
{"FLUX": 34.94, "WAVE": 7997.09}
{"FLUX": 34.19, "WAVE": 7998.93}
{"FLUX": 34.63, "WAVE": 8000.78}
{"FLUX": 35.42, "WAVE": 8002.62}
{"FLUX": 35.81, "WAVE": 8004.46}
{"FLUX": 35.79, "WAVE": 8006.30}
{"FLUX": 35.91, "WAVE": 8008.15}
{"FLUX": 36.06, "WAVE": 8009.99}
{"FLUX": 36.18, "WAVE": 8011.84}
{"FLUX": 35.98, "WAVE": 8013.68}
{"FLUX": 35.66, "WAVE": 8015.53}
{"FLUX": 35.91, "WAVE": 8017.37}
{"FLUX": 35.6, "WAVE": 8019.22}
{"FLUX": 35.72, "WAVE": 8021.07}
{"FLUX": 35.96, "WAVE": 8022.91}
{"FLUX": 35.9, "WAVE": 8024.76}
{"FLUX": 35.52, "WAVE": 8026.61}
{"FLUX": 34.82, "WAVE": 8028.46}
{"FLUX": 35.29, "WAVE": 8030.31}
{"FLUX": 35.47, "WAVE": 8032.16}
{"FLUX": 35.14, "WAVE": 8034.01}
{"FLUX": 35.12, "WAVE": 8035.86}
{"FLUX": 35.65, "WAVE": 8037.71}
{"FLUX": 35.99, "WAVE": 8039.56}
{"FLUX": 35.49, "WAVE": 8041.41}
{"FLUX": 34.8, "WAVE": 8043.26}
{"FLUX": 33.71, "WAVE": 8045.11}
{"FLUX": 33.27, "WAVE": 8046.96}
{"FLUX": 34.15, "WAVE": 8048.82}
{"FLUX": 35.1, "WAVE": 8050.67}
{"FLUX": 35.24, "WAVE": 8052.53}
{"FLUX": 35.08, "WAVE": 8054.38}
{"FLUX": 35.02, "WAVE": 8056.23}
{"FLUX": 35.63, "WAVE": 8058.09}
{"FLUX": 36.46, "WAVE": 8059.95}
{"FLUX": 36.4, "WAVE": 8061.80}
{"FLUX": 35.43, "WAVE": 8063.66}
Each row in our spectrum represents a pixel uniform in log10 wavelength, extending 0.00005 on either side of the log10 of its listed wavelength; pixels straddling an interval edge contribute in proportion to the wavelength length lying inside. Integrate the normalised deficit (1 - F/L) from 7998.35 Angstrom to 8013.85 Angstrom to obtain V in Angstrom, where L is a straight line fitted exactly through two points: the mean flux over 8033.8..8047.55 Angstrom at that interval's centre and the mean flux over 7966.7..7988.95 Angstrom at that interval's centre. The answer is -0.07 Angstrom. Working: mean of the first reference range 35.8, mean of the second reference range 34.9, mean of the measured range 35.6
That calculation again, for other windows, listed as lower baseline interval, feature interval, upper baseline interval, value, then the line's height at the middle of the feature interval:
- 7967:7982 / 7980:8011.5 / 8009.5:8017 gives 0.2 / 35.9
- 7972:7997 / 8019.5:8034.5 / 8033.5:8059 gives -0.1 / 35.2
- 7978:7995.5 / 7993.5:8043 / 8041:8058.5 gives -0.4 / 35.2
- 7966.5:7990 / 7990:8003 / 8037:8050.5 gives 0.1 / 35.5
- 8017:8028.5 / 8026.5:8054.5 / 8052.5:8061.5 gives 0.5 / 35.6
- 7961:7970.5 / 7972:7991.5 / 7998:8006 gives 0.1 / 35.8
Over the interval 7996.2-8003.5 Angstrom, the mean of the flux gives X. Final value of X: 34.8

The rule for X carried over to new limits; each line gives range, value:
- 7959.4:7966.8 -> 36.3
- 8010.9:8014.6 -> 36.1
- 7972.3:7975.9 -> 35.7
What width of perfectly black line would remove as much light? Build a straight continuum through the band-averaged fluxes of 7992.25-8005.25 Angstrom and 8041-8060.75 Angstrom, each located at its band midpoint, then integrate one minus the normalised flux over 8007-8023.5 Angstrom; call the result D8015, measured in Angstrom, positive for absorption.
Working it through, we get -0.3 Angstrom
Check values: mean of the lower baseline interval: 35.3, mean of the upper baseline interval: 34.9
